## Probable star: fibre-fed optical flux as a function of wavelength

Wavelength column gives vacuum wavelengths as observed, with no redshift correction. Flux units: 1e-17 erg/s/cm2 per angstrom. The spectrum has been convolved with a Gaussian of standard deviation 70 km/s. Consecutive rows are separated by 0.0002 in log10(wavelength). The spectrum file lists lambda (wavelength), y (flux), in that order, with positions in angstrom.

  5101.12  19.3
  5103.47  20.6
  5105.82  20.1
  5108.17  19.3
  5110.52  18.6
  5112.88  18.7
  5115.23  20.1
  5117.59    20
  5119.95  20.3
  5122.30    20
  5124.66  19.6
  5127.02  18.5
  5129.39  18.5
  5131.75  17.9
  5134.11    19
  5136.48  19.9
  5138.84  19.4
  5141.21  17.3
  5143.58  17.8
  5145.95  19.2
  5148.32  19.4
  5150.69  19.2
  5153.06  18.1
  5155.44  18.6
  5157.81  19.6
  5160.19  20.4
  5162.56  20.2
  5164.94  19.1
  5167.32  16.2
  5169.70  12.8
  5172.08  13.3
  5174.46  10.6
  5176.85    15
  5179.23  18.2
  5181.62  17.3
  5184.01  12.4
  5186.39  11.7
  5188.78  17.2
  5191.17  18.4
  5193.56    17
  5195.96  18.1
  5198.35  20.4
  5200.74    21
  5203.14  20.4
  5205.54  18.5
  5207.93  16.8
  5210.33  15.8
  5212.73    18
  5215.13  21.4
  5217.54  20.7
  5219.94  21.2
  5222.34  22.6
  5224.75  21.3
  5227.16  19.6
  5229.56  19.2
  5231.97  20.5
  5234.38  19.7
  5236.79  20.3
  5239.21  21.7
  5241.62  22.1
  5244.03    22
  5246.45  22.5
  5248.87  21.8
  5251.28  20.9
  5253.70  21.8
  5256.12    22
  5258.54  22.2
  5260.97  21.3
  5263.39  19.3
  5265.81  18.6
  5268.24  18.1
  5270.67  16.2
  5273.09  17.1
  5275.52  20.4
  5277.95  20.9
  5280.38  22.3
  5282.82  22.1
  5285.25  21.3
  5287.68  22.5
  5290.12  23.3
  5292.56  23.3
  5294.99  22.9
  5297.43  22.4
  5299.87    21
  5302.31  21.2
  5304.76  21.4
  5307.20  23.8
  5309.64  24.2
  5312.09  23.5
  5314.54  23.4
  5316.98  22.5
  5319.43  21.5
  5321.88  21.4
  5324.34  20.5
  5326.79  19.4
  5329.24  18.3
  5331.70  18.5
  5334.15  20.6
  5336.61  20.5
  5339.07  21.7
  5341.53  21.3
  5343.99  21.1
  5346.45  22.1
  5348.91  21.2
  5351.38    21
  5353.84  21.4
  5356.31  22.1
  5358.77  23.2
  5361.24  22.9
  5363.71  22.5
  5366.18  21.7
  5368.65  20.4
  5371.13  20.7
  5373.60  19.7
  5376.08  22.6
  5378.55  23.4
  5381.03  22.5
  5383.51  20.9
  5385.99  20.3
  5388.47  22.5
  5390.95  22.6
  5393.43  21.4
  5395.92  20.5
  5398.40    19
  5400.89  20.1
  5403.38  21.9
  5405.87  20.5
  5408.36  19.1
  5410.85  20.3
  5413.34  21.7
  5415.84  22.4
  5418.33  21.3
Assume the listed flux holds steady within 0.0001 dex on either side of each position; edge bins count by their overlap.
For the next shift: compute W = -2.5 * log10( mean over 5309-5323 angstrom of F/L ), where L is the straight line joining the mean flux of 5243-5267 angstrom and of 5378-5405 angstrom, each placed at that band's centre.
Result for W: -0.07 mag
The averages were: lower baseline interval 21.2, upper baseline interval 21.3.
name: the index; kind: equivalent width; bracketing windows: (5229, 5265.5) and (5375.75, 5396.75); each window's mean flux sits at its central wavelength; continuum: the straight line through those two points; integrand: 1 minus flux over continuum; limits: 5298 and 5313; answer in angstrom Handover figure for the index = -0.7 angstrom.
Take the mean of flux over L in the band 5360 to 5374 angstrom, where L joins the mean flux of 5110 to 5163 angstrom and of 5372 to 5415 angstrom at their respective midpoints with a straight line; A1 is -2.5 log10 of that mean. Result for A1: -0.025 mag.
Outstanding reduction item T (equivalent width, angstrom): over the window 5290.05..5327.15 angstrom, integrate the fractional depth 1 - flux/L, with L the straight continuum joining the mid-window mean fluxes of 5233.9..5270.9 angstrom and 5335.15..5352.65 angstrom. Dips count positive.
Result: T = -2.1 angstrom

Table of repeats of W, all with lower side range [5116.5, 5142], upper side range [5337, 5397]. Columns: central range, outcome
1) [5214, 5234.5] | -0.03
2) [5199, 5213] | 0.08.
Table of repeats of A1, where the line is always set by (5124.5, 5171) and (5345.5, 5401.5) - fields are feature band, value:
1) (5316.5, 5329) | 0.00 mag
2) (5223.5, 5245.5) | -0.06 mag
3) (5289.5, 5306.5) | -0.09 mag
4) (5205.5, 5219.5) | 0.04 mag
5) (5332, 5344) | 0.01 mag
